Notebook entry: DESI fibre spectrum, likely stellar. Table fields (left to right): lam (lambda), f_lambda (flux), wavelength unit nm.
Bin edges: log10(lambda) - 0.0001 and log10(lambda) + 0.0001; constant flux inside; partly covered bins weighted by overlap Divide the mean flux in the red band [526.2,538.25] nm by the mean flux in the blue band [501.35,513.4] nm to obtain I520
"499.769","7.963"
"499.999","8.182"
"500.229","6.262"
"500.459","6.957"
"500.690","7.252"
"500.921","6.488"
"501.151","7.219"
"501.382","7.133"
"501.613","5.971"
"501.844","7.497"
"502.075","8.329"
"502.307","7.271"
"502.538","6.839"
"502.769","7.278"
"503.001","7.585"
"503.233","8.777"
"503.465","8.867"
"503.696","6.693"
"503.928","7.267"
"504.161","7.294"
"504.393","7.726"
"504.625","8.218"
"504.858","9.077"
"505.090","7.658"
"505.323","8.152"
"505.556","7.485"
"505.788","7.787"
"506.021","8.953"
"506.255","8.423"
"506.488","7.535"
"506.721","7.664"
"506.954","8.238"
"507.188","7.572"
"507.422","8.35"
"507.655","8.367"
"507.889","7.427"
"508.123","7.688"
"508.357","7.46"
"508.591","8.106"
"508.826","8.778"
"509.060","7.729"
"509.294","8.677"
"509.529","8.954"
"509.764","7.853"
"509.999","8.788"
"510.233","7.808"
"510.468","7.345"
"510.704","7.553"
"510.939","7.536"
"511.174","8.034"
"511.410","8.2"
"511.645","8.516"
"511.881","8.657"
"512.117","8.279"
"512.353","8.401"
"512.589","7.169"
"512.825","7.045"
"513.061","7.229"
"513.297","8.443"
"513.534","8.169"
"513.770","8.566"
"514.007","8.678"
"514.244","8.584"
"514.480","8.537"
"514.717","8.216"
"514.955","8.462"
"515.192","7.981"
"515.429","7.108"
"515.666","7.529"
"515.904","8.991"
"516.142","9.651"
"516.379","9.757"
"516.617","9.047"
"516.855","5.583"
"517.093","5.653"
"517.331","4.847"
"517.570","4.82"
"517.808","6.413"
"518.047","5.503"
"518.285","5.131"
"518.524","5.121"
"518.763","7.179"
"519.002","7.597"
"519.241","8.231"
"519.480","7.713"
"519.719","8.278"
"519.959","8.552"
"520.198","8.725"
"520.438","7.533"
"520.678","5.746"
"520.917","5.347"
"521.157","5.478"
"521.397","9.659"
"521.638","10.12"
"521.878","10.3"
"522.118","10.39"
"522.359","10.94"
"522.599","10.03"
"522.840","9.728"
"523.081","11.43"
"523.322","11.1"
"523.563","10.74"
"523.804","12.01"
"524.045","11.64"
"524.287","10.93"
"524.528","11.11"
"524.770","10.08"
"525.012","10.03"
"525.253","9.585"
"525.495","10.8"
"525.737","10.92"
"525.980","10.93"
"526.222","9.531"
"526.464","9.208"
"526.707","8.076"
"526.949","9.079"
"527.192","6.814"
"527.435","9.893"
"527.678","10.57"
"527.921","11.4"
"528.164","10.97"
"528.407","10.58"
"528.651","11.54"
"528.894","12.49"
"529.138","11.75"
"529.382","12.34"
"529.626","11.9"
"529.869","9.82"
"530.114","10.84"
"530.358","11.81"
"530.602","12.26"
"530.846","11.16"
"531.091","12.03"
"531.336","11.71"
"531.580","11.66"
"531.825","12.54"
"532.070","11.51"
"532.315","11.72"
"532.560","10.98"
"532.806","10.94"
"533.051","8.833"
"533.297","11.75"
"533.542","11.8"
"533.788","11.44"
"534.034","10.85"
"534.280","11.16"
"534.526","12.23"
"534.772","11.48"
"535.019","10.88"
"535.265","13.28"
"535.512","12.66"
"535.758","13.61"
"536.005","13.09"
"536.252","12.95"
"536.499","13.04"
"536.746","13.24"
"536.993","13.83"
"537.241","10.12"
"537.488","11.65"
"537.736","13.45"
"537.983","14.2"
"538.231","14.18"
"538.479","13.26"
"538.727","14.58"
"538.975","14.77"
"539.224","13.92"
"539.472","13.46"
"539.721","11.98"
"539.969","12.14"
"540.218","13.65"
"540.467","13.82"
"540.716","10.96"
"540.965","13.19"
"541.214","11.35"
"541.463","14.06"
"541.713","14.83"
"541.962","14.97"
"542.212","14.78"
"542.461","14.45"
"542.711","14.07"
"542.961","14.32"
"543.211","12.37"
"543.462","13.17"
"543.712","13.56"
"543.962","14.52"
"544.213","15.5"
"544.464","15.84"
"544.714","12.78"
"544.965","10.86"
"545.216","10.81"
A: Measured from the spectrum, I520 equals 1.5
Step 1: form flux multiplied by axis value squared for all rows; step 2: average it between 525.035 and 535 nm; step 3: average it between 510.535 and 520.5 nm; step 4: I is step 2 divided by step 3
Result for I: 1.51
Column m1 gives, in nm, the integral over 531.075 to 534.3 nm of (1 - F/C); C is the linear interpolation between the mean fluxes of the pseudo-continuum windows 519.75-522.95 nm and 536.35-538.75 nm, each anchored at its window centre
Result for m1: 0.113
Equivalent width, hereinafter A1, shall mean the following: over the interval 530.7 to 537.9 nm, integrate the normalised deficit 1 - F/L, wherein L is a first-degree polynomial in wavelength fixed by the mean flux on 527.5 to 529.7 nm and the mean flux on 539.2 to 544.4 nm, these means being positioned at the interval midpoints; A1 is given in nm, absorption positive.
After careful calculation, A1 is 0.26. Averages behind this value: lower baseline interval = 11.5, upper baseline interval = 13.6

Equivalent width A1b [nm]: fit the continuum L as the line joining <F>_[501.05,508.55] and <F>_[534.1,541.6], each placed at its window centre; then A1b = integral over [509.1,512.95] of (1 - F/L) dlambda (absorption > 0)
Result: 0.29 nm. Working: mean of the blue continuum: 7.75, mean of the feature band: 8.04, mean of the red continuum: 12.9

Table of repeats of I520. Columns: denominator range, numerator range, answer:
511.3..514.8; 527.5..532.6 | 1.41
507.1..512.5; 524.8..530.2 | 1.29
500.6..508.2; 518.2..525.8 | 1.19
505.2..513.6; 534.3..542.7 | 1.64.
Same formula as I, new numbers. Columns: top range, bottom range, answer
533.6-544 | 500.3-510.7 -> 1.91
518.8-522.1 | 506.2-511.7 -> 1.04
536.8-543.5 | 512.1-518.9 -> 1.98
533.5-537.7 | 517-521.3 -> 1.98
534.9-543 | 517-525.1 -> 1.67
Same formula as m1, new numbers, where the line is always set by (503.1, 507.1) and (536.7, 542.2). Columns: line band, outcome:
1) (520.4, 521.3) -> 0.38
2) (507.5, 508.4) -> 0.07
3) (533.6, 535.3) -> 0.13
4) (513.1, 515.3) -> 0.24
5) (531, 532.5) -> 0.03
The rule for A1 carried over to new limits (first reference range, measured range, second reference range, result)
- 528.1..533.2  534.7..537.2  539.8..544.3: -0.062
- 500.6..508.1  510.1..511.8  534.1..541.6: 0.163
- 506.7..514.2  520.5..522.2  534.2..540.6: 0.334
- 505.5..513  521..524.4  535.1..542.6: 0.054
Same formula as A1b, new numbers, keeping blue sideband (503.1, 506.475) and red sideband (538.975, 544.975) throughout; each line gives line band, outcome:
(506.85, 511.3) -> 0.33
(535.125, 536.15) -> -0.04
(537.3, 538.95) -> -0.06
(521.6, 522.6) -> 0.02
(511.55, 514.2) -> 0.32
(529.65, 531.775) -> 0.08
